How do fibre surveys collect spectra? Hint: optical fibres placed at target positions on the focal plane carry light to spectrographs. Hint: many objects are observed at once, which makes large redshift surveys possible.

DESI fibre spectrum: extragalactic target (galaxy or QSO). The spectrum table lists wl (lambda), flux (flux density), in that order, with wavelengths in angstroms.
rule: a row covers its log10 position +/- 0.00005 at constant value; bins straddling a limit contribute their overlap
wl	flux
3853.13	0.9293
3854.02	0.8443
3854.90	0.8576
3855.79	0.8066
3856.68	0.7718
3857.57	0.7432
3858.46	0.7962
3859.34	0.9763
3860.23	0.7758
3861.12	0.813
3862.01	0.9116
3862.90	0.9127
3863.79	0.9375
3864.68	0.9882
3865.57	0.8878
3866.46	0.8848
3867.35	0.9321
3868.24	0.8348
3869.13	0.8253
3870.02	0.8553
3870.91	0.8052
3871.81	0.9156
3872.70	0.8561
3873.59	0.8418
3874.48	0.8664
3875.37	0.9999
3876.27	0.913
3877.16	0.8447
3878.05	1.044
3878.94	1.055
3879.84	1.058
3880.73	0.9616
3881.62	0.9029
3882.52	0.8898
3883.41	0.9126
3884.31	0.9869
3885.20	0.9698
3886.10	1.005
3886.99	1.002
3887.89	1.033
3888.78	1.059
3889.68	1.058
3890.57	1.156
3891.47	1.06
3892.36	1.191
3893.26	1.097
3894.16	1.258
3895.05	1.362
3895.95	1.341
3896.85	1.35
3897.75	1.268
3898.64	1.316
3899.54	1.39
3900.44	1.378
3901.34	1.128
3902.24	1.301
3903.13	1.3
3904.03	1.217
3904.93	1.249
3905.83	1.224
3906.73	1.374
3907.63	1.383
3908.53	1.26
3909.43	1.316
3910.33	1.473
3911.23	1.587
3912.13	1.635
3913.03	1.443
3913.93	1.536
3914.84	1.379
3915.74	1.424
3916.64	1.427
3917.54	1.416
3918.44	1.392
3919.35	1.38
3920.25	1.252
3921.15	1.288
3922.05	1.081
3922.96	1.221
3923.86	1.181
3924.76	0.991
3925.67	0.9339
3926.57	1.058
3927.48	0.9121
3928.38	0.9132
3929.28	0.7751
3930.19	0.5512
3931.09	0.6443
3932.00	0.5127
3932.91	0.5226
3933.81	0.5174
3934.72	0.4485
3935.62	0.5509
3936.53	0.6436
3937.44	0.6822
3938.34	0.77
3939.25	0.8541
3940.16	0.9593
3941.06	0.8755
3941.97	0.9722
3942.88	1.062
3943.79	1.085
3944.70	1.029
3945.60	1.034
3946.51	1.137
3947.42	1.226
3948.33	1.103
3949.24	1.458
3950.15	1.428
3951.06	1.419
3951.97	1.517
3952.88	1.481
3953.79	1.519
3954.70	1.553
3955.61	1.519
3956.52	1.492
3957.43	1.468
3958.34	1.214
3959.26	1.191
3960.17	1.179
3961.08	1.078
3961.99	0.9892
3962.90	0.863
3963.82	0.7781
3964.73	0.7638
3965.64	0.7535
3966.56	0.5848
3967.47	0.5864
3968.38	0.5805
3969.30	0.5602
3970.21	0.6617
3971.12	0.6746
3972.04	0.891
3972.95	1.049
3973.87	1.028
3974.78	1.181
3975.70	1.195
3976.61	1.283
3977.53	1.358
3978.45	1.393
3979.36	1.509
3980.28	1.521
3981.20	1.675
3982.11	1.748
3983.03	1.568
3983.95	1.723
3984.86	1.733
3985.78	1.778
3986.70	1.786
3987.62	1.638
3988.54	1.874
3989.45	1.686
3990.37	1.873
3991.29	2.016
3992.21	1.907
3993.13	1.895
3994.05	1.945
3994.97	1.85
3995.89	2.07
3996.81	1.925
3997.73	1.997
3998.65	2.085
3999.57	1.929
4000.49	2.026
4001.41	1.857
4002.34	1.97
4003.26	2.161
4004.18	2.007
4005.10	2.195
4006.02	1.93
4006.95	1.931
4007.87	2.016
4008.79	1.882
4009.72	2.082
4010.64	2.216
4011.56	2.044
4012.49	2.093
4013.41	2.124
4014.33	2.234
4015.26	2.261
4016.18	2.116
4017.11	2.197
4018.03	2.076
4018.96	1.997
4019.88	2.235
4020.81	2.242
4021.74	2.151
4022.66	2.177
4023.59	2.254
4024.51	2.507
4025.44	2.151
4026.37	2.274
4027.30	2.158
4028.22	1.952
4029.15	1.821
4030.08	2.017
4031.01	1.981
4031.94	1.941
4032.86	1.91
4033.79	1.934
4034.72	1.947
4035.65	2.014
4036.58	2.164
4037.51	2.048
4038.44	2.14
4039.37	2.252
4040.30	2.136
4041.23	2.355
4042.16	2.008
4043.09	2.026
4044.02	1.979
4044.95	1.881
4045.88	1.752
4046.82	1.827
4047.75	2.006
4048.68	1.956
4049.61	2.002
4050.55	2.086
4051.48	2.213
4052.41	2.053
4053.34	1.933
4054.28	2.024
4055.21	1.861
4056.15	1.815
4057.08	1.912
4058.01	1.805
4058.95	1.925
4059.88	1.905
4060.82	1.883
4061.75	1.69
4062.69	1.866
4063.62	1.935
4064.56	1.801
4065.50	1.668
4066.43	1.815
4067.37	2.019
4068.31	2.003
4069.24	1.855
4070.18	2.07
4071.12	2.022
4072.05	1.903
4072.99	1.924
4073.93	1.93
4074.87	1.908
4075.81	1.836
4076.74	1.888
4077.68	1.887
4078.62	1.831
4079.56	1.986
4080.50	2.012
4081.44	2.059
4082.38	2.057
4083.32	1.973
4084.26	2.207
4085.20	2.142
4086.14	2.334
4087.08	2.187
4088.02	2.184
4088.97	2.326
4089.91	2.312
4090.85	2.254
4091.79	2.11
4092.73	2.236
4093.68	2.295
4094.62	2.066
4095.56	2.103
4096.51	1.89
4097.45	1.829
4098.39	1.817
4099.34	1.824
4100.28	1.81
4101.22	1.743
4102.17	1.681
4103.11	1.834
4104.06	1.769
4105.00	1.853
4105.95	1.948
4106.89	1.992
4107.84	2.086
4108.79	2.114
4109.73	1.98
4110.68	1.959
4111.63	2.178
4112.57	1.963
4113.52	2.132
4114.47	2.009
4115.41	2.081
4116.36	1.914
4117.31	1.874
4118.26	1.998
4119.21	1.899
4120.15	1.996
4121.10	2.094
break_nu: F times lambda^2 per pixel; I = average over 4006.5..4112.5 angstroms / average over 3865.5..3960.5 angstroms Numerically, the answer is 2.0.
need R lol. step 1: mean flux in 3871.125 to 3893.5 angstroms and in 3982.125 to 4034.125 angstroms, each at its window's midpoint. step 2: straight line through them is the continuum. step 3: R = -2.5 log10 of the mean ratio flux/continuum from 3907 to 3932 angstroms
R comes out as 0.06 mag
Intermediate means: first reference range 0.984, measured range 1.2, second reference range 2.01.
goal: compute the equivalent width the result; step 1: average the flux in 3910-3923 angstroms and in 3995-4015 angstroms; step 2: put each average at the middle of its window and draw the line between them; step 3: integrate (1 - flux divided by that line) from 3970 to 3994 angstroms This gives 4.8 angstroms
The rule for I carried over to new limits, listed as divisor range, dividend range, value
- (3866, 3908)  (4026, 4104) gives 2.01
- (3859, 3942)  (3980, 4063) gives 2.01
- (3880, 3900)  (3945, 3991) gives 1.18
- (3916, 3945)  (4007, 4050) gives 2.33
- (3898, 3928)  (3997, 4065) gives 1.66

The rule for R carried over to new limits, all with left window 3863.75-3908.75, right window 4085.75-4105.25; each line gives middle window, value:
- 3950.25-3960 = -0.03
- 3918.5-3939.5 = 0.41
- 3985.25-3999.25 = -0.21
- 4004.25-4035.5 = -0.24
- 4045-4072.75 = -0.04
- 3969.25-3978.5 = 0.39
